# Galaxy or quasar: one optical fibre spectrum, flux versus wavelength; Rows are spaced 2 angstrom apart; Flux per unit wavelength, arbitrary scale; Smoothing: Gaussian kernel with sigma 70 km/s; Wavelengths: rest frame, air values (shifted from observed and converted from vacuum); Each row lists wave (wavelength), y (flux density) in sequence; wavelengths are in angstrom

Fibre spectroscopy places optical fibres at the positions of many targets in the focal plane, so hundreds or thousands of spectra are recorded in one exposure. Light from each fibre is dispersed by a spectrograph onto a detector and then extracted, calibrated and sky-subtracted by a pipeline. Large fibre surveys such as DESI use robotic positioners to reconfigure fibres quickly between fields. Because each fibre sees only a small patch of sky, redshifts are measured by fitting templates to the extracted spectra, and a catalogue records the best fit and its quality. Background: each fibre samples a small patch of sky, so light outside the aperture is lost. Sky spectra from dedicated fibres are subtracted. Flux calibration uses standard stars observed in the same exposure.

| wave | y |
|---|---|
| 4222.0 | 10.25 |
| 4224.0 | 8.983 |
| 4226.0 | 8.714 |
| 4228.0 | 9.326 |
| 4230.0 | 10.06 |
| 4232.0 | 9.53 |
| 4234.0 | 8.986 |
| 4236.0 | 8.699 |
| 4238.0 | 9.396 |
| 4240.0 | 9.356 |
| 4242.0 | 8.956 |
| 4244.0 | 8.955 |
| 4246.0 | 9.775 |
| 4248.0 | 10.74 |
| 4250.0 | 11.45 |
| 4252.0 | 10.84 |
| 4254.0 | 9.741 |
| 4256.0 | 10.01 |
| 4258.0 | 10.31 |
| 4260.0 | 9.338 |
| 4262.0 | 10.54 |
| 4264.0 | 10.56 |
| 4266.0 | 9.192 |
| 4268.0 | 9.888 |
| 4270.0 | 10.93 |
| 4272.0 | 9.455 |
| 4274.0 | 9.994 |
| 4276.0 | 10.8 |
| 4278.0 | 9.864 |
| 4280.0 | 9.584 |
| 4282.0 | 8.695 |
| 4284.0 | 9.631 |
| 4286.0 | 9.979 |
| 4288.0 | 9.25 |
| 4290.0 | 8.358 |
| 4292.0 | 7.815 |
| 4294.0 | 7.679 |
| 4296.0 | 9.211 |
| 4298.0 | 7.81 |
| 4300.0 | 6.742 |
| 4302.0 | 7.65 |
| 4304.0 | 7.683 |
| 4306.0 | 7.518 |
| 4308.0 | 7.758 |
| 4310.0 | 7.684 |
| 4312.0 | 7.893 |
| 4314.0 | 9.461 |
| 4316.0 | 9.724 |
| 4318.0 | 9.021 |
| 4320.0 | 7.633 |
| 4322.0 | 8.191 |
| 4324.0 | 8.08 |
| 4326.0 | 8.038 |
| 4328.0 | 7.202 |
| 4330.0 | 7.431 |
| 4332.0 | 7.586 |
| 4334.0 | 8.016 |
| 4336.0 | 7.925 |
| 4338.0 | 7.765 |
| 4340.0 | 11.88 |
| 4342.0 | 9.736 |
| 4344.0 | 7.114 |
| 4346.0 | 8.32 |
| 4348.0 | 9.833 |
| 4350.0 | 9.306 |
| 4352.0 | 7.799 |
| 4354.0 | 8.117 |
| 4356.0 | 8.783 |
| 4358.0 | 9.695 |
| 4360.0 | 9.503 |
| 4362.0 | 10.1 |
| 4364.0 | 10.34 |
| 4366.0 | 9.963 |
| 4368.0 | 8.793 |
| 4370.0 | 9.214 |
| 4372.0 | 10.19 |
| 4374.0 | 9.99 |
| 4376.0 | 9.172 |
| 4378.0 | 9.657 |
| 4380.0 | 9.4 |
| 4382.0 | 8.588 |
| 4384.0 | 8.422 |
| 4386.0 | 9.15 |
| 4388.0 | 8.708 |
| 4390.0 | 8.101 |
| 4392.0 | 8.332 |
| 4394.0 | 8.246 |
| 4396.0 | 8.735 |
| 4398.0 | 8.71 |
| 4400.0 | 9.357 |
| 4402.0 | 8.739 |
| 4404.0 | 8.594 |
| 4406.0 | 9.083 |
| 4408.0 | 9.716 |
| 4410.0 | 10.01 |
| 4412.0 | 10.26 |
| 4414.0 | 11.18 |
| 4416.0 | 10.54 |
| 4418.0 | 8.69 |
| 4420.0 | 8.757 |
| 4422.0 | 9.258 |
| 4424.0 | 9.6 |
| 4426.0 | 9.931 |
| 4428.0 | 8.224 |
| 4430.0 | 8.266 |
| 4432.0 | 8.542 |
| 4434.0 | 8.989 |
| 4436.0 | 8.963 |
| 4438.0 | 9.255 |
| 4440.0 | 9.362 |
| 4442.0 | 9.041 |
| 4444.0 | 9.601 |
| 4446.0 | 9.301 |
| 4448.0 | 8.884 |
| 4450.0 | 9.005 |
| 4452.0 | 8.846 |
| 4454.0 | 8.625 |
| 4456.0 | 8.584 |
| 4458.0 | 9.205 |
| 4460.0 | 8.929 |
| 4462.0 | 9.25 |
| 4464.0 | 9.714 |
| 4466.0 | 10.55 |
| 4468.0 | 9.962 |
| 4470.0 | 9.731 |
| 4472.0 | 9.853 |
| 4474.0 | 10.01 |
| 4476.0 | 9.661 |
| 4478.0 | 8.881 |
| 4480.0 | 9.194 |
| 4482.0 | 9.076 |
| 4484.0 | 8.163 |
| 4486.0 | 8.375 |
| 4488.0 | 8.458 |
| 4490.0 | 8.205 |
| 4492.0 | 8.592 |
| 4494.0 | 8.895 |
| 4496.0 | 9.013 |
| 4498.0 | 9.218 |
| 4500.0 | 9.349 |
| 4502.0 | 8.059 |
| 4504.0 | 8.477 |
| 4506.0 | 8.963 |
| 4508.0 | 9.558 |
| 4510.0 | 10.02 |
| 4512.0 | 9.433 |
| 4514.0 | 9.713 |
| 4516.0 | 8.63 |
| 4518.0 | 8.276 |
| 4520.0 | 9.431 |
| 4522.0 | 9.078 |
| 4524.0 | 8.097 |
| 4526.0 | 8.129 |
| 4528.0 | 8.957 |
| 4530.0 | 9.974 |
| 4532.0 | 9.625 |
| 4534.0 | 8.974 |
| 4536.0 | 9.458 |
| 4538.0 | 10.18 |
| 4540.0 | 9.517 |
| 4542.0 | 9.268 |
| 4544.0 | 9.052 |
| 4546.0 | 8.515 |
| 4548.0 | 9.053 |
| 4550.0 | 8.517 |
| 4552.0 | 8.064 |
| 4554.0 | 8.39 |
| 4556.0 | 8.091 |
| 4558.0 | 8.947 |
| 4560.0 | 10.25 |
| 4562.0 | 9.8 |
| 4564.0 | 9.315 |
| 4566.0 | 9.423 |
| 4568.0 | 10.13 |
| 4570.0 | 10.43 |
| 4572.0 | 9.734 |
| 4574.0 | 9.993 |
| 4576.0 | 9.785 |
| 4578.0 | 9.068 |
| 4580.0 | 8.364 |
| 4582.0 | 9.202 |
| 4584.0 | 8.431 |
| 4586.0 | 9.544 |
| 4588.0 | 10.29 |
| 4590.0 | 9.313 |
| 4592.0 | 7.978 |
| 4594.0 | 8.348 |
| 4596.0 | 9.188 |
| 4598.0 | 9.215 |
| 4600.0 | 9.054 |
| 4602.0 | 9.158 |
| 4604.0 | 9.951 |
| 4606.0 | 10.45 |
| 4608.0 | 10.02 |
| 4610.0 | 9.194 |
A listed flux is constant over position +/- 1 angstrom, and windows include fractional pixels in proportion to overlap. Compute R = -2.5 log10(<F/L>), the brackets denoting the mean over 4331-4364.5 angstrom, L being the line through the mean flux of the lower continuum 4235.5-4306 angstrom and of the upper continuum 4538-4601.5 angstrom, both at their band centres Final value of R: 0.05 mag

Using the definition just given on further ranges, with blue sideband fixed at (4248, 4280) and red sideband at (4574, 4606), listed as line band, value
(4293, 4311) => 0.29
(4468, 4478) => -0.02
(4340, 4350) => 0.09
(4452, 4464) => 0.07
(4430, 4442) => 0.08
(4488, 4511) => 0.07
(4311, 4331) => 0.21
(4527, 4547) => 0.00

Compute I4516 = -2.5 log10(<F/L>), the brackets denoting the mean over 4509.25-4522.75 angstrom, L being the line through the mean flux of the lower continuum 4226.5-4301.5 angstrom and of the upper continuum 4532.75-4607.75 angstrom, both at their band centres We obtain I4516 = 0.01 mag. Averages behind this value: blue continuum 9.48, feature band 9.21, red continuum 9.26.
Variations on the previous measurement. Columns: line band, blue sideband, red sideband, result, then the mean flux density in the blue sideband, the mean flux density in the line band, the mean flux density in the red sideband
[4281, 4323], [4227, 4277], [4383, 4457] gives 0.16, 9.87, 8.35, 9.07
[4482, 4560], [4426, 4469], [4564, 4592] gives 0.04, 9.12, 8.93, 9.45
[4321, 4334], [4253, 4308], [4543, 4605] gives 0.18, 9.17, 7.77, 9.18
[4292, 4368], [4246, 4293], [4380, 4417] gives 0.12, 9.87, 8.49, 9.14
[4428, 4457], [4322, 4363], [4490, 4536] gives -0.01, 8.6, 8.92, 9.01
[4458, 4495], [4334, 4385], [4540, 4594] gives 0.00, 9.16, 9.19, 9.18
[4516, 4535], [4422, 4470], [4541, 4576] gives 0.04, 9.17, 8.93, 9.25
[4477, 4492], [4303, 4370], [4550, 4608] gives 0.05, 8.61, 8.62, 9.28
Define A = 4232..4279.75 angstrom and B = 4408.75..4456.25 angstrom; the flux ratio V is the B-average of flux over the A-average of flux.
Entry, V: 0.94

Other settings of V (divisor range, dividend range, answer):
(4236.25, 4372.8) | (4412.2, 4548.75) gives 1.01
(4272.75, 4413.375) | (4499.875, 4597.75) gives 1.04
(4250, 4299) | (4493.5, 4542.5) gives 0.95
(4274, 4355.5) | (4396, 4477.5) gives 1.09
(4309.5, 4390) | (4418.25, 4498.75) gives 1.03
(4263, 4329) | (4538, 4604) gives 1.05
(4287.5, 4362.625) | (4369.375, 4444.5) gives 1.09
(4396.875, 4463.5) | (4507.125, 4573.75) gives 1.00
